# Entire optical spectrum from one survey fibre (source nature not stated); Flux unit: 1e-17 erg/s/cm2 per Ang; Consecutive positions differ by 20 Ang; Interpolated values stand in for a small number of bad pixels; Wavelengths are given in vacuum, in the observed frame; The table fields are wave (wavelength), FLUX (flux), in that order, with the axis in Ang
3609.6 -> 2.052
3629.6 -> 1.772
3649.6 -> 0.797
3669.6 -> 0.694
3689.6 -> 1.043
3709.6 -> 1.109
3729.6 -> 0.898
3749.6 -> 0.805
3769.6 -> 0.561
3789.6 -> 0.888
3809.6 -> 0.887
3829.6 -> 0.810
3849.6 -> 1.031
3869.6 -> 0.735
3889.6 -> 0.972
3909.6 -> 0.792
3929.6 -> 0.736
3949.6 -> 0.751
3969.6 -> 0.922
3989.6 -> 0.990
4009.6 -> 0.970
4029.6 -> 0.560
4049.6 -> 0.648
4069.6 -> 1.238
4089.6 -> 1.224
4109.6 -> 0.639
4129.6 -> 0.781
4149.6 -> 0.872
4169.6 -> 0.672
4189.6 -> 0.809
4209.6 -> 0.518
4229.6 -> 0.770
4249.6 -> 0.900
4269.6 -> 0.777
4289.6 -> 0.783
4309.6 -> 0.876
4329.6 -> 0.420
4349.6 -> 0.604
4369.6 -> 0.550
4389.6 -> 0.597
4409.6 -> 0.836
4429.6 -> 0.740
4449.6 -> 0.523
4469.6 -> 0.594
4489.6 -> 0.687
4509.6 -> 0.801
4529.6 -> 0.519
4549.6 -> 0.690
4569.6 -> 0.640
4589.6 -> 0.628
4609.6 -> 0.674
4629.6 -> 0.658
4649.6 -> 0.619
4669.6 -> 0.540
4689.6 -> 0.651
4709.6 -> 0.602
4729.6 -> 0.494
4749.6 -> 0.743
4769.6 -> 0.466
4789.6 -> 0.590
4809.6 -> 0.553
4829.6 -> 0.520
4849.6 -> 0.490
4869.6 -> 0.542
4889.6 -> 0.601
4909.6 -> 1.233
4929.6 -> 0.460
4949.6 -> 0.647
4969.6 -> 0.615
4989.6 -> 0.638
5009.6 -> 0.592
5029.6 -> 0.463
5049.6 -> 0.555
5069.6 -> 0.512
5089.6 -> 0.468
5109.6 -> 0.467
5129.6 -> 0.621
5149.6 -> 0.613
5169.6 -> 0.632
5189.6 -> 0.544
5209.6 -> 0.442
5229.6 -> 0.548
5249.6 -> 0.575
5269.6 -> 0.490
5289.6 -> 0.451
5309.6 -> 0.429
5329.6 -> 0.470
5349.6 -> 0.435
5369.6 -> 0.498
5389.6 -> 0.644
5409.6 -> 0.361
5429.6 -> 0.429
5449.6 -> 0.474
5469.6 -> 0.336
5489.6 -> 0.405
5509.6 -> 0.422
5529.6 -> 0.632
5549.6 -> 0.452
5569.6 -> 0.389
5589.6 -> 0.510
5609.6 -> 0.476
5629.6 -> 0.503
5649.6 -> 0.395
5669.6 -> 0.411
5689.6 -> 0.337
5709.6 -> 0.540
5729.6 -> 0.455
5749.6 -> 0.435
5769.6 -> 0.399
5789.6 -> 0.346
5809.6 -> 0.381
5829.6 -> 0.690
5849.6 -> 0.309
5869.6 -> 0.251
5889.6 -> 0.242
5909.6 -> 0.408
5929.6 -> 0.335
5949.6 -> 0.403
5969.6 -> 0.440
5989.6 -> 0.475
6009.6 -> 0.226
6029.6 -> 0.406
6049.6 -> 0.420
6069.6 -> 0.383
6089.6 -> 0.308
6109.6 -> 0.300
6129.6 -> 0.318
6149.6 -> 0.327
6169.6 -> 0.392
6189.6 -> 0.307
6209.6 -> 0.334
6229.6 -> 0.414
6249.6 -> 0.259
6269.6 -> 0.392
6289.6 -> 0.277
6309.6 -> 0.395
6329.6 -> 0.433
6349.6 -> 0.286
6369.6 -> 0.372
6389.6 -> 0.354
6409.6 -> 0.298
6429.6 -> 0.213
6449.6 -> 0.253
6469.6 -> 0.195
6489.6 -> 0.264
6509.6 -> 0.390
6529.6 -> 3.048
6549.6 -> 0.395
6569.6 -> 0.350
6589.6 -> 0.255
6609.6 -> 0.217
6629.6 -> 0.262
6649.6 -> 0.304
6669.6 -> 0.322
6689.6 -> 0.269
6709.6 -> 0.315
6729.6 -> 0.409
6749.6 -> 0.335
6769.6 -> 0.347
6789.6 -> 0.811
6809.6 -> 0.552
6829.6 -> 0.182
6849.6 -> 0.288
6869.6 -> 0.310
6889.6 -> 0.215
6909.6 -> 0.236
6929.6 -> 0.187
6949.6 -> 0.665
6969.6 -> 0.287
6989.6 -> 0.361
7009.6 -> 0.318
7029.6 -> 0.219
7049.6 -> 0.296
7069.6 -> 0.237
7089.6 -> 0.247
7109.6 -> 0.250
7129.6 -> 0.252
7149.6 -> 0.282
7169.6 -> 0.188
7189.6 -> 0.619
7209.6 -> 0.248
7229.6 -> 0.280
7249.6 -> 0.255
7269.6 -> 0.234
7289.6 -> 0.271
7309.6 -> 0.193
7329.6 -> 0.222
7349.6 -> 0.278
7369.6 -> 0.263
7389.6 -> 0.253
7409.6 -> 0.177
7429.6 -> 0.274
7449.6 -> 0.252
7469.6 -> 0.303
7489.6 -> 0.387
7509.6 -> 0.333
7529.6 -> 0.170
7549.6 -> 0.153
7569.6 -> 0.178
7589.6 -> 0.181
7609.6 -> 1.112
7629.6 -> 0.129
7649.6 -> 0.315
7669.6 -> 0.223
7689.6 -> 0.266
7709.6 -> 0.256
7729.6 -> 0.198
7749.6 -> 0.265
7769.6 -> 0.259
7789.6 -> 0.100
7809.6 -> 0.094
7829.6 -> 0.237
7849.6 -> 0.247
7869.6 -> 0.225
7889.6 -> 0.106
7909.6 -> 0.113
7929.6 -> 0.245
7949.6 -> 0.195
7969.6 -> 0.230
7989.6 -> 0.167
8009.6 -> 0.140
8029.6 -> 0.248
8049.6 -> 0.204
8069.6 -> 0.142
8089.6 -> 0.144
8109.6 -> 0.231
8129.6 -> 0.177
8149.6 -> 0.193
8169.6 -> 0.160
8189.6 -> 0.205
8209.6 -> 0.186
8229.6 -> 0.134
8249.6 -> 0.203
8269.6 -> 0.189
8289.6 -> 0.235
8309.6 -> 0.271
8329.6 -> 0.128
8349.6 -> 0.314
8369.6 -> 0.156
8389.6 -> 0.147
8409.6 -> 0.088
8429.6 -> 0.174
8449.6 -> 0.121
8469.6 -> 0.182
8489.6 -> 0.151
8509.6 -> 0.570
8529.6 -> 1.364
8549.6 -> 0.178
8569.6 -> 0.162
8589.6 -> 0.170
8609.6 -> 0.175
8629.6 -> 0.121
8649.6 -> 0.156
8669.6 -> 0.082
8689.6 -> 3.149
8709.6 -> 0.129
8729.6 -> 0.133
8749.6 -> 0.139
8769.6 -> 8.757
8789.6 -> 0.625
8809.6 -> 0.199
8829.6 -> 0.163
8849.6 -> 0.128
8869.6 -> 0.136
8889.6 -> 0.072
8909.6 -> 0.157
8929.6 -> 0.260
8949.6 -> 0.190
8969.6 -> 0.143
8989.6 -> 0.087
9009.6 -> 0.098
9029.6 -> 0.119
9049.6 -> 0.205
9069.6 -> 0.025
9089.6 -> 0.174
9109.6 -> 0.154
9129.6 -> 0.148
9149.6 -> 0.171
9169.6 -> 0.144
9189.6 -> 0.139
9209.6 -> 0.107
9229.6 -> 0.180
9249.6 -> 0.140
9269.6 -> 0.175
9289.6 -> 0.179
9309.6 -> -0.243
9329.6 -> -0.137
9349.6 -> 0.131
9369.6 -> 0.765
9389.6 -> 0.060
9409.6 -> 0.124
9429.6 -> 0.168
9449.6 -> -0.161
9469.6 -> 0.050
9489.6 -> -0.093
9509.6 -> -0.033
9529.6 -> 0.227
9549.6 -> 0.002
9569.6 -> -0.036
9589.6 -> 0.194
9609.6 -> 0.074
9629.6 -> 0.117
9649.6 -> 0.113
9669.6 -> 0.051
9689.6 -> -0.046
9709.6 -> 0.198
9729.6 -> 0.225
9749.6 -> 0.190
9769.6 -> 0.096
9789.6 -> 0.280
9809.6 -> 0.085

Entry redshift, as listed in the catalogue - 0.752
